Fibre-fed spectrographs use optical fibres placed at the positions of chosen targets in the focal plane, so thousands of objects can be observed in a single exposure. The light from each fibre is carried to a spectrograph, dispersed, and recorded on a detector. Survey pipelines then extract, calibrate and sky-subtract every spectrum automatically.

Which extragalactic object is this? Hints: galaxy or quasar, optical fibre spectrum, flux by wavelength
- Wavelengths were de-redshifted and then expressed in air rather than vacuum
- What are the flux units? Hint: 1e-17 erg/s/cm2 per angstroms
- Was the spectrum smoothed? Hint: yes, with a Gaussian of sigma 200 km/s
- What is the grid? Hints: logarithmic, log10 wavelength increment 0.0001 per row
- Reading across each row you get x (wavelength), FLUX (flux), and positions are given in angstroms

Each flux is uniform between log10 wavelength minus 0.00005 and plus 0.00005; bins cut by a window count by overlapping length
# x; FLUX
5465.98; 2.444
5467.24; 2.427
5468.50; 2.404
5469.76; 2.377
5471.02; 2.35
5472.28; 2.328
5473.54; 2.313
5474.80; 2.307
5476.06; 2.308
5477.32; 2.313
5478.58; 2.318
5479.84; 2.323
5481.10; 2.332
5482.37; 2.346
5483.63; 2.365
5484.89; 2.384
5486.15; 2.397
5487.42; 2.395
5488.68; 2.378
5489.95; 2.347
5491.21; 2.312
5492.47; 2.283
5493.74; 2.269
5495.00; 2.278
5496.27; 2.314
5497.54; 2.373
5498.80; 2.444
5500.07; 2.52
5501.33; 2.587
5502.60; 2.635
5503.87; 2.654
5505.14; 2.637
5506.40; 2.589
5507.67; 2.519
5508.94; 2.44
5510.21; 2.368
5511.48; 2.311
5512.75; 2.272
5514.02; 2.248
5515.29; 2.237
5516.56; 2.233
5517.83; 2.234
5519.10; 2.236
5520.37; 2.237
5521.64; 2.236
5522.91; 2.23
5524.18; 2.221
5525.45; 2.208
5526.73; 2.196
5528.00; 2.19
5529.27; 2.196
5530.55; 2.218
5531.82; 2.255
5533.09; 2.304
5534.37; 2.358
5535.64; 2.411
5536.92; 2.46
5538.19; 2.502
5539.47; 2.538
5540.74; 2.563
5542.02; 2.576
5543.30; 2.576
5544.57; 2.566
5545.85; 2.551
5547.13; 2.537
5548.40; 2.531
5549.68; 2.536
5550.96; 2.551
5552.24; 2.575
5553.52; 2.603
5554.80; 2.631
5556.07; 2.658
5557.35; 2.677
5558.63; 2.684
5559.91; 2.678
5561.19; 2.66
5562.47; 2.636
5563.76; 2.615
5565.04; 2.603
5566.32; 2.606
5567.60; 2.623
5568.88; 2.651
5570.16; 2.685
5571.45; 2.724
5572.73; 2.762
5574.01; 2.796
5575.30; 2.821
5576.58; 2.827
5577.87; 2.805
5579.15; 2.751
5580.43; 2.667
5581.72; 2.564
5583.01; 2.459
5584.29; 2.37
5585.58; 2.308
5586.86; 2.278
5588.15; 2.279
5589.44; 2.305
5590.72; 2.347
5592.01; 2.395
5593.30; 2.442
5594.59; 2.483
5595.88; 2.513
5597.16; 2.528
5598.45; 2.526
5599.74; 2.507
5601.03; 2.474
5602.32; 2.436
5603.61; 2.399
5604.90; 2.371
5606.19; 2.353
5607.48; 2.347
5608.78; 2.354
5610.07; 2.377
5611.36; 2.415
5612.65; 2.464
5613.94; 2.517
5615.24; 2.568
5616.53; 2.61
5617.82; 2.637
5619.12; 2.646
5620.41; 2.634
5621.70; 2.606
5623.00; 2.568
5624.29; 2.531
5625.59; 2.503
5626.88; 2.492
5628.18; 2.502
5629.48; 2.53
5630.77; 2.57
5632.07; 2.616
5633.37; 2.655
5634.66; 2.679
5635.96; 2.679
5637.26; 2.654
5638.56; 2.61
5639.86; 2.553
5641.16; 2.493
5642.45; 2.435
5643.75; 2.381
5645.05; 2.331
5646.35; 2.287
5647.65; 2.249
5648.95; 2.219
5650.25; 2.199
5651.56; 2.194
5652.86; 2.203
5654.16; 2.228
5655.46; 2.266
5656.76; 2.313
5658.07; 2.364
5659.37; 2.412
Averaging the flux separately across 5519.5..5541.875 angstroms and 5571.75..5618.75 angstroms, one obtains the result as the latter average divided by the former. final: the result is 1.1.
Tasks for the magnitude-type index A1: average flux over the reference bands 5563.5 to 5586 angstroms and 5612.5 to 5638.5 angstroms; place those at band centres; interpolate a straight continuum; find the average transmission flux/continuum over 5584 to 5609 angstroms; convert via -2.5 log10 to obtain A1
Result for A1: 0.096 mag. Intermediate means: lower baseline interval 2.65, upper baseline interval 2.59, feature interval 2.4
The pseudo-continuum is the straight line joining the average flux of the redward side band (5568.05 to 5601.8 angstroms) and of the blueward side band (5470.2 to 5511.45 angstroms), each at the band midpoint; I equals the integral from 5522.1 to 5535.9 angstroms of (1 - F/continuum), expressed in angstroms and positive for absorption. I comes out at 1.2 angstroms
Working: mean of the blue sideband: 2.4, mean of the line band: 2.25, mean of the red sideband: 2.55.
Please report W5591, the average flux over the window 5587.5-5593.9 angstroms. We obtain 2.35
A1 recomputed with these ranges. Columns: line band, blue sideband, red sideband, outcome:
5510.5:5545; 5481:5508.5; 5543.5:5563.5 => 0.09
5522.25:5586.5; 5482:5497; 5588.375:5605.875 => -0.06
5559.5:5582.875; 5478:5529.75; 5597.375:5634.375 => -0.10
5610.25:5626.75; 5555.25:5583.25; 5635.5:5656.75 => -0.03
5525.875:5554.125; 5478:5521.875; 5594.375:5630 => -0.01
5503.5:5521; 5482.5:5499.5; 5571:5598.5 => 0.01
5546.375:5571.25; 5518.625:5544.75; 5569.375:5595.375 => -0.07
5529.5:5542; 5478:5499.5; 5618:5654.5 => -0.01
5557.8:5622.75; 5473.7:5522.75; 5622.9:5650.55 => -0.04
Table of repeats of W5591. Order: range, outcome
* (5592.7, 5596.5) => 2.48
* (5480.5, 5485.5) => 2.36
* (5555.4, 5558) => 2.68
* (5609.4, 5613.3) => 2.42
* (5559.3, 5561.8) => 2.67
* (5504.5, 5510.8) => 2.51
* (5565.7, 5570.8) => 2.64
